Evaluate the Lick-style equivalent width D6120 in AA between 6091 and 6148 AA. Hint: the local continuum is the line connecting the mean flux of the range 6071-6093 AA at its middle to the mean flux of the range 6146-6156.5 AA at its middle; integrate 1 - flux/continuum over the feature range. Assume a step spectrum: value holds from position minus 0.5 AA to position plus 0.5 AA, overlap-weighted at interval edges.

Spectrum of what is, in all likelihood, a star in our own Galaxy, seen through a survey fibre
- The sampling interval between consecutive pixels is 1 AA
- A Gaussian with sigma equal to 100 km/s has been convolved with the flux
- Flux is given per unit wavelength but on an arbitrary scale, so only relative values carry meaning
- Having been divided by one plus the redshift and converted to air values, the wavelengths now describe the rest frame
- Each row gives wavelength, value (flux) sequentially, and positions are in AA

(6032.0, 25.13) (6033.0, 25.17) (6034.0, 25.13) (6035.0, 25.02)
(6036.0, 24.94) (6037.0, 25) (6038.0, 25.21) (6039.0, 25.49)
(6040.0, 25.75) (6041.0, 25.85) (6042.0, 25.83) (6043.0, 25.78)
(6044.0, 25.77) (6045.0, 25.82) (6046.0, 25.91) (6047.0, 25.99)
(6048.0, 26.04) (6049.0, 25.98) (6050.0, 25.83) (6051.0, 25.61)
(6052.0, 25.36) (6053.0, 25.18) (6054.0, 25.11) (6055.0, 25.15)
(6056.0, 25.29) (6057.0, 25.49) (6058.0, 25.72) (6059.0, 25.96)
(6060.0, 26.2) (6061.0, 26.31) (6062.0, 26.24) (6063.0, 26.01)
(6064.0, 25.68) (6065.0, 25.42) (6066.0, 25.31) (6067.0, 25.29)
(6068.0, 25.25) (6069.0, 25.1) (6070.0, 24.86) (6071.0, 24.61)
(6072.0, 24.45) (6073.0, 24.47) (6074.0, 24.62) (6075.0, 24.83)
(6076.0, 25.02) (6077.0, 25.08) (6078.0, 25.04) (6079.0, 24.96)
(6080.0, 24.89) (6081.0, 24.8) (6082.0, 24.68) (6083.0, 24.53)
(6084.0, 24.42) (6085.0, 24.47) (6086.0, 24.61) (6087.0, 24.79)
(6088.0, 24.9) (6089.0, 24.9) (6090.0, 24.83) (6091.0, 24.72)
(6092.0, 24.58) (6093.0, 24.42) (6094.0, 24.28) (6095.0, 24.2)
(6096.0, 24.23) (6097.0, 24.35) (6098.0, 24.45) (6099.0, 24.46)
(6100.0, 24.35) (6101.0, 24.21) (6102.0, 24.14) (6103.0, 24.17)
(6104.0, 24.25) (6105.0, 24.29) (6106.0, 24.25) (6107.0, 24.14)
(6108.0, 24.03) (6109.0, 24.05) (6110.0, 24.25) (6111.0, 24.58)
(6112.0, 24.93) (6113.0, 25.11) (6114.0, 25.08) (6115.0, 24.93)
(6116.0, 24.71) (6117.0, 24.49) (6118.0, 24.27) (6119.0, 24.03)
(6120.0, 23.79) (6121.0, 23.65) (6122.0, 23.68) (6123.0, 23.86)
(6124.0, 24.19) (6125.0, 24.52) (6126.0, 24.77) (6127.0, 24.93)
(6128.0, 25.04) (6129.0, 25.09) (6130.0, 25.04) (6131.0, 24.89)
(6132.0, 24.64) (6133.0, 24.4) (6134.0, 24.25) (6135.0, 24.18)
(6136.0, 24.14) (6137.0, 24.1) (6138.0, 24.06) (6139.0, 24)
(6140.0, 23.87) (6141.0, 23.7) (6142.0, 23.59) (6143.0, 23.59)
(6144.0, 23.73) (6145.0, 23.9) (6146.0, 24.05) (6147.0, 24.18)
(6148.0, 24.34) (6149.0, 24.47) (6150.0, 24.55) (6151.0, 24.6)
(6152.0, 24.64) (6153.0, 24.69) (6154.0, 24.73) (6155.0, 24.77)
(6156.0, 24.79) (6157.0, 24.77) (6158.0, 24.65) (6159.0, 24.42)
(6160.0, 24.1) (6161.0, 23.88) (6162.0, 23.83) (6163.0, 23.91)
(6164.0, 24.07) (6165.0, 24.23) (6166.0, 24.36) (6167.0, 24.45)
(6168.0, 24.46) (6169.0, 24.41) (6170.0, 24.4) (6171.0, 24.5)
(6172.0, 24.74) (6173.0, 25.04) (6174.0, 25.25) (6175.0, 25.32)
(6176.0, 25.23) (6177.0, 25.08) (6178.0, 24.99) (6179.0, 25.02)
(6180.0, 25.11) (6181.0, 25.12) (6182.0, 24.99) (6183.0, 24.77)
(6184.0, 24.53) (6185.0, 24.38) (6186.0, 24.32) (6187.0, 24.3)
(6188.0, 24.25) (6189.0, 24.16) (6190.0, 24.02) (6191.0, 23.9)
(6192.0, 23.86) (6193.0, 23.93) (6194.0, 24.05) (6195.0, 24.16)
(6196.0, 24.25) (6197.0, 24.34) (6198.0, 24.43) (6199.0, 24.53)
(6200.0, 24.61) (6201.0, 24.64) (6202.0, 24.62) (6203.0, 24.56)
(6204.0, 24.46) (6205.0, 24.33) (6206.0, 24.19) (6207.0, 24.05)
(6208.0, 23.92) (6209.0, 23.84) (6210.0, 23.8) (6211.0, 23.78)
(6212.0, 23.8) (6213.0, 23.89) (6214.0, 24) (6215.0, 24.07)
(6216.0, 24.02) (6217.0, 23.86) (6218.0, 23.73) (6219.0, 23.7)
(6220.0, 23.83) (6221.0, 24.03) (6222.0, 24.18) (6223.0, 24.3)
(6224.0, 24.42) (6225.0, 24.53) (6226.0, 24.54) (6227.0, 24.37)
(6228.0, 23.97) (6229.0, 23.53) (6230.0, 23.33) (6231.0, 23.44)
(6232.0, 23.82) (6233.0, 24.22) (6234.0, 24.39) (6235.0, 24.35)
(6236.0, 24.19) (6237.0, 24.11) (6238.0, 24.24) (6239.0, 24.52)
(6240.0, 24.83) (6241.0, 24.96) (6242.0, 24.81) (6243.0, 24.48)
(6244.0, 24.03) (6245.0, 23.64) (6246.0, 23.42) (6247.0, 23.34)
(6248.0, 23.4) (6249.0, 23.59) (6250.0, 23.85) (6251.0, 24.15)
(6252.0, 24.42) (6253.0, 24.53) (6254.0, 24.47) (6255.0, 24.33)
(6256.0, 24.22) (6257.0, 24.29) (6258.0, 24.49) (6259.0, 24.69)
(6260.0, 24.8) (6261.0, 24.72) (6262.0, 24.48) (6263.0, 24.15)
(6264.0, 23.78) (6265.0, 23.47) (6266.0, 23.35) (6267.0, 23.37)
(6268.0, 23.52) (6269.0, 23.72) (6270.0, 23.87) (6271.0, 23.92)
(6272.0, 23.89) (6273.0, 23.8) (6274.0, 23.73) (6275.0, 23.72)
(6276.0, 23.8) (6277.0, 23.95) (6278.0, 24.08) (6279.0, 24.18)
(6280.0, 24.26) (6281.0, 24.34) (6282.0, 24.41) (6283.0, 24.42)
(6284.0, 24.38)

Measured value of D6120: 0.8 AA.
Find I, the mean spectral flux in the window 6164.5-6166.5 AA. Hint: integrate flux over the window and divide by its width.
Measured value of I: 24.3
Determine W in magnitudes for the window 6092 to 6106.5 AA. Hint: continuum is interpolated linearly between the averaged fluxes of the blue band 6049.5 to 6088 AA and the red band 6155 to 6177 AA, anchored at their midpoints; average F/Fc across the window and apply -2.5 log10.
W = 0.030 mag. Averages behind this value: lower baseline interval 25.2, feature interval 24.3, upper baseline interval 24.5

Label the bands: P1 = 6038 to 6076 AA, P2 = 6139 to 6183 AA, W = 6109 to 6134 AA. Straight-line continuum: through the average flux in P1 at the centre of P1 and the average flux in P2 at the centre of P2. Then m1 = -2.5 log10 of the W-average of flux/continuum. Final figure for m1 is 0.01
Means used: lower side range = 25.5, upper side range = 24.5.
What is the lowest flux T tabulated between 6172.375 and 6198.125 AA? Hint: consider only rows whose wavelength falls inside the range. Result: 23.86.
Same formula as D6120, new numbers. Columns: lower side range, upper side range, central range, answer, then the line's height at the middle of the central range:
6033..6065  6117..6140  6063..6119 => 0.6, 24.9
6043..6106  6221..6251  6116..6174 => 0.7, 24.6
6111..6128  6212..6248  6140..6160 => 0.0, 24.4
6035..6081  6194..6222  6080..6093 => 0.2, 25.2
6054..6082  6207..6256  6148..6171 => 0.2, 24.6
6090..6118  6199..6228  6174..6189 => -0.4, 24.2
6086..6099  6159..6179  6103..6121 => 0.1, 24.6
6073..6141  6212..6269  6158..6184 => -0.4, 24.3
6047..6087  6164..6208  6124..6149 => 0.5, 24.8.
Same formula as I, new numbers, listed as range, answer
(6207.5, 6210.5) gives 23.9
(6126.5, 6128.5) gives 25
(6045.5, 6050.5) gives 25.9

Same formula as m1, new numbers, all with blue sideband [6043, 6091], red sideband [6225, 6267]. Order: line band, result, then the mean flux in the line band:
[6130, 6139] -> 0.02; 24.4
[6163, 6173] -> 0.01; 24.4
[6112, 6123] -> 0.02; 24.4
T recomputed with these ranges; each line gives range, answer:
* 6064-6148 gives 23.59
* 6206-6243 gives 23.33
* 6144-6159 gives 23.73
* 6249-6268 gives 23.35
